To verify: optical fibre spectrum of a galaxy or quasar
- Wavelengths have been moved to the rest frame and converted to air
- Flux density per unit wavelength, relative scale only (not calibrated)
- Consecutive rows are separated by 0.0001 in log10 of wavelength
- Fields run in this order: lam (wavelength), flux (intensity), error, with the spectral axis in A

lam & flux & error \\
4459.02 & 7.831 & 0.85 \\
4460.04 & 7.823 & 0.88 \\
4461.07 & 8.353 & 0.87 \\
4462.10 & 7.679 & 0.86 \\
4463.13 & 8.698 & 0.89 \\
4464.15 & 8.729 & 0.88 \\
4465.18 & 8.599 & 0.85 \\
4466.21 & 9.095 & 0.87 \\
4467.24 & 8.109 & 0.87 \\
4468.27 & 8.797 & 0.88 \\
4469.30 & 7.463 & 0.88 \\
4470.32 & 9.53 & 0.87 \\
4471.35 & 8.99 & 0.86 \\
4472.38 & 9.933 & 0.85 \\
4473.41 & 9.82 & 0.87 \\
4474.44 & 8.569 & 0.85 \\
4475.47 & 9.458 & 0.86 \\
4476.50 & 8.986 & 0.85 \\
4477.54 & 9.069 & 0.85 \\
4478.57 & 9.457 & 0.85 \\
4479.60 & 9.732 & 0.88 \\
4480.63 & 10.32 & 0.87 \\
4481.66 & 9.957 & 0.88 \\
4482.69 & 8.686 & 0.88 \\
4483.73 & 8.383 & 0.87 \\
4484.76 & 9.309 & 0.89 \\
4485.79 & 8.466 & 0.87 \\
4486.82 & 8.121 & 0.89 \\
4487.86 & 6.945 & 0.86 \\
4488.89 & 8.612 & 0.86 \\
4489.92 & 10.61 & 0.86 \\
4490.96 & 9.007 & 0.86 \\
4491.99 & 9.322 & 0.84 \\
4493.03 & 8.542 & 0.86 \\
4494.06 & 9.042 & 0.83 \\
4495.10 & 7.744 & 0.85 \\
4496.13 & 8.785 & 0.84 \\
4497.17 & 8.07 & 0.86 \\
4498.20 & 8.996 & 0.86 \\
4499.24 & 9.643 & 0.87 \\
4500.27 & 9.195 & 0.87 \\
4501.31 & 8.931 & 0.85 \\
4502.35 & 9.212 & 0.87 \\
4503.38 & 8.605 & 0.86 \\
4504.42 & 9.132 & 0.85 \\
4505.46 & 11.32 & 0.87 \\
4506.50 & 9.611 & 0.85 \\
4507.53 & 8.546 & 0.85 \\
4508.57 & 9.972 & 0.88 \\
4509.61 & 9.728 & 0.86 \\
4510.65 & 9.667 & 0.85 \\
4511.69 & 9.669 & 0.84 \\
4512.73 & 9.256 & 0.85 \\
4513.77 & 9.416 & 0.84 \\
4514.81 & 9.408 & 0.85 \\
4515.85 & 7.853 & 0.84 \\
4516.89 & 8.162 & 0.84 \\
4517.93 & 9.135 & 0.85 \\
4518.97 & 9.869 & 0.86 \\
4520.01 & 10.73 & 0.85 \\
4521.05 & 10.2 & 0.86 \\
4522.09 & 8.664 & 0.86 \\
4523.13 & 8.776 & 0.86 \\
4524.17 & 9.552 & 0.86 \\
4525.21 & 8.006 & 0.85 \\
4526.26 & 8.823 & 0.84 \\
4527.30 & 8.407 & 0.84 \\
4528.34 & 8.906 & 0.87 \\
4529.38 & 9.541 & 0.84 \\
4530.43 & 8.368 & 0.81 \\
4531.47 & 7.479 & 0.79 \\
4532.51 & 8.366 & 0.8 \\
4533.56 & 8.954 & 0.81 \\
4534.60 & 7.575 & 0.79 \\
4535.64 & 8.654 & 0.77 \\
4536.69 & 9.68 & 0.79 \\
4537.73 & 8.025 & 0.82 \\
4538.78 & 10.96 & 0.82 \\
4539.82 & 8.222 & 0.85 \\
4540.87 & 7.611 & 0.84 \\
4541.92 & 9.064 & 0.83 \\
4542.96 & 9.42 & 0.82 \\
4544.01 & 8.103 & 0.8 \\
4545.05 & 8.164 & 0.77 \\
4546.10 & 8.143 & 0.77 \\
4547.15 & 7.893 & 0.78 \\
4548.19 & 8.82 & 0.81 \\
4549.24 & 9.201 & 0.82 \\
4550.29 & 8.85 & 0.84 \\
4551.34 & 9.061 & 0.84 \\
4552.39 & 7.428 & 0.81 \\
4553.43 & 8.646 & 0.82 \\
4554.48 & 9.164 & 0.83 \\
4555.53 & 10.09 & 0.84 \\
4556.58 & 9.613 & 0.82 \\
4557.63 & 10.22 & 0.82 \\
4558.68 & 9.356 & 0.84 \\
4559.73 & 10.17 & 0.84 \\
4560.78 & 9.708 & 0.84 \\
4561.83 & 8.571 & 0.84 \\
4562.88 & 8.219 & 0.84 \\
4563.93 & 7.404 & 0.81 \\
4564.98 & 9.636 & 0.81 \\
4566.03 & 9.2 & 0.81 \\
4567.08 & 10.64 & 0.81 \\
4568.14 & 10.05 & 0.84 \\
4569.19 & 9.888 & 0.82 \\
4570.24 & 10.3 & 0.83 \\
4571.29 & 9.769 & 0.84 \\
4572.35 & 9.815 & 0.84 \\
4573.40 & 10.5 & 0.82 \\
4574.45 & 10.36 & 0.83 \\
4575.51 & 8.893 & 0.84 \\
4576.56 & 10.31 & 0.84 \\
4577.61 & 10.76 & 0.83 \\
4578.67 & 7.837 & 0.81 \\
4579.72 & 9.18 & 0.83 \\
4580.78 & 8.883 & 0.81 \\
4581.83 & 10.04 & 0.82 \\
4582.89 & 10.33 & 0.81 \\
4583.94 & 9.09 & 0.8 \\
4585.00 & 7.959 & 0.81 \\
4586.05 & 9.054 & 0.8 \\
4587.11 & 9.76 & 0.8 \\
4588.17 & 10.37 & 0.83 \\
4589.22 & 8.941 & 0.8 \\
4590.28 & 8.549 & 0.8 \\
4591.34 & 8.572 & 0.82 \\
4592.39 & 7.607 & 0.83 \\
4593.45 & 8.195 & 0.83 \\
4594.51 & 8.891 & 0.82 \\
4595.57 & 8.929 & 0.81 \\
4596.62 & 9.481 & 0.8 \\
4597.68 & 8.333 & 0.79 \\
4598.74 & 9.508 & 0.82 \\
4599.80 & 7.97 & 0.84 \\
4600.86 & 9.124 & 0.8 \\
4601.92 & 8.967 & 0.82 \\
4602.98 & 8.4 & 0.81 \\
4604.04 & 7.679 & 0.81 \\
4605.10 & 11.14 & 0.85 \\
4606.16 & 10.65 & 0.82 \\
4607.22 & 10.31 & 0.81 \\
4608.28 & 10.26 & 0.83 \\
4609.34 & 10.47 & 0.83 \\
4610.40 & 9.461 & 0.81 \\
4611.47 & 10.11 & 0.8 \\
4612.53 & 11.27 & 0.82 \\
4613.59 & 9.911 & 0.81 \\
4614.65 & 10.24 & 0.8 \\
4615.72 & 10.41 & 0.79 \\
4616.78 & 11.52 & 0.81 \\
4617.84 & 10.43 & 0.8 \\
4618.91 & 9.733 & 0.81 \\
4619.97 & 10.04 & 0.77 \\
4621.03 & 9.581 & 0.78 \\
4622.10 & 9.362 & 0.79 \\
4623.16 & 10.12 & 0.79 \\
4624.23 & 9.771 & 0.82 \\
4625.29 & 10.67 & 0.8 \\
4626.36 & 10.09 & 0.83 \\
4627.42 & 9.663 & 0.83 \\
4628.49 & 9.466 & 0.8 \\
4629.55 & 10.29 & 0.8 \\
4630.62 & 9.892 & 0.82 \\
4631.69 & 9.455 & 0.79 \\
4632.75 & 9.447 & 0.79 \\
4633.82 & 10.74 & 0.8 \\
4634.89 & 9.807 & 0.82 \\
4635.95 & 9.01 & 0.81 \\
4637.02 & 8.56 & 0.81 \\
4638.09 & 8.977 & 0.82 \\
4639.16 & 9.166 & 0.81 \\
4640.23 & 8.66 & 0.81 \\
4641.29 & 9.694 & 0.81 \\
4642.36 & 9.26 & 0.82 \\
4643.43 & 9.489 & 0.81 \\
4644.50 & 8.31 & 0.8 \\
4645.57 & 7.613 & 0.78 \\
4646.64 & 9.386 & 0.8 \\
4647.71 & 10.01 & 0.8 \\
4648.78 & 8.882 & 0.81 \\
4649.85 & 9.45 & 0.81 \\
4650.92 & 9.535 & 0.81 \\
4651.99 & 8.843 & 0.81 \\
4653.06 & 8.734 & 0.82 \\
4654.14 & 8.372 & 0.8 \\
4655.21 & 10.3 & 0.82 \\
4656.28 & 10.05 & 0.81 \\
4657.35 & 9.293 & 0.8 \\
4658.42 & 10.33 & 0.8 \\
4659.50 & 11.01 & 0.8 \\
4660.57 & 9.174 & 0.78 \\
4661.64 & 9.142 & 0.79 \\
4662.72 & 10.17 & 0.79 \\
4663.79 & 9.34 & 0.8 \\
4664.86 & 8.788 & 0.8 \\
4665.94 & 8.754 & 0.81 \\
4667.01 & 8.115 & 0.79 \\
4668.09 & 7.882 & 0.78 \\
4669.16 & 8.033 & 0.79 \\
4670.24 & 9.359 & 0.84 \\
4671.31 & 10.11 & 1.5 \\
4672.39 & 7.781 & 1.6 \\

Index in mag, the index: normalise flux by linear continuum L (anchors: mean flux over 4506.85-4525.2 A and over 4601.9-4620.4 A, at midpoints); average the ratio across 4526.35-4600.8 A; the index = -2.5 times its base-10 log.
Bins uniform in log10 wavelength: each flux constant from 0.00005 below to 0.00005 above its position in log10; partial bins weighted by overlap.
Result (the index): 0.07 mag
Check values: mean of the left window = 9.3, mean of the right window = 10.1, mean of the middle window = 9.05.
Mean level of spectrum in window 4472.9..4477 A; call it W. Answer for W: 9.21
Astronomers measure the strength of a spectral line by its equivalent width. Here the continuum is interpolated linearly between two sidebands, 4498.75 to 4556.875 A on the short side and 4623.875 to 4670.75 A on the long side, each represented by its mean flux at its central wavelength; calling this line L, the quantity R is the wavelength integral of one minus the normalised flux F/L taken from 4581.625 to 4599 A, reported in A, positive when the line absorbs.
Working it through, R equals 0.3 A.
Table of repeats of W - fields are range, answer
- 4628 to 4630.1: 9.9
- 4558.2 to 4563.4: 9.21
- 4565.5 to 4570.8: 10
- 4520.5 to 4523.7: 9.25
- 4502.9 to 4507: 9.66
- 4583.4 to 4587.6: 8.97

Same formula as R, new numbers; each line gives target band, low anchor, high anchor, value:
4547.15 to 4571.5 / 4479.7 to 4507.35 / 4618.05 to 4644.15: 0.1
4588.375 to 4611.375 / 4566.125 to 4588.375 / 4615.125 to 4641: 1.4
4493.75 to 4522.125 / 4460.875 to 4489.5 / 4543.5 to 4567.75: -1.1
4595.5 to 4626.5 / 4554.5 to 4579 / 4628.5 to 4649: -1.2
